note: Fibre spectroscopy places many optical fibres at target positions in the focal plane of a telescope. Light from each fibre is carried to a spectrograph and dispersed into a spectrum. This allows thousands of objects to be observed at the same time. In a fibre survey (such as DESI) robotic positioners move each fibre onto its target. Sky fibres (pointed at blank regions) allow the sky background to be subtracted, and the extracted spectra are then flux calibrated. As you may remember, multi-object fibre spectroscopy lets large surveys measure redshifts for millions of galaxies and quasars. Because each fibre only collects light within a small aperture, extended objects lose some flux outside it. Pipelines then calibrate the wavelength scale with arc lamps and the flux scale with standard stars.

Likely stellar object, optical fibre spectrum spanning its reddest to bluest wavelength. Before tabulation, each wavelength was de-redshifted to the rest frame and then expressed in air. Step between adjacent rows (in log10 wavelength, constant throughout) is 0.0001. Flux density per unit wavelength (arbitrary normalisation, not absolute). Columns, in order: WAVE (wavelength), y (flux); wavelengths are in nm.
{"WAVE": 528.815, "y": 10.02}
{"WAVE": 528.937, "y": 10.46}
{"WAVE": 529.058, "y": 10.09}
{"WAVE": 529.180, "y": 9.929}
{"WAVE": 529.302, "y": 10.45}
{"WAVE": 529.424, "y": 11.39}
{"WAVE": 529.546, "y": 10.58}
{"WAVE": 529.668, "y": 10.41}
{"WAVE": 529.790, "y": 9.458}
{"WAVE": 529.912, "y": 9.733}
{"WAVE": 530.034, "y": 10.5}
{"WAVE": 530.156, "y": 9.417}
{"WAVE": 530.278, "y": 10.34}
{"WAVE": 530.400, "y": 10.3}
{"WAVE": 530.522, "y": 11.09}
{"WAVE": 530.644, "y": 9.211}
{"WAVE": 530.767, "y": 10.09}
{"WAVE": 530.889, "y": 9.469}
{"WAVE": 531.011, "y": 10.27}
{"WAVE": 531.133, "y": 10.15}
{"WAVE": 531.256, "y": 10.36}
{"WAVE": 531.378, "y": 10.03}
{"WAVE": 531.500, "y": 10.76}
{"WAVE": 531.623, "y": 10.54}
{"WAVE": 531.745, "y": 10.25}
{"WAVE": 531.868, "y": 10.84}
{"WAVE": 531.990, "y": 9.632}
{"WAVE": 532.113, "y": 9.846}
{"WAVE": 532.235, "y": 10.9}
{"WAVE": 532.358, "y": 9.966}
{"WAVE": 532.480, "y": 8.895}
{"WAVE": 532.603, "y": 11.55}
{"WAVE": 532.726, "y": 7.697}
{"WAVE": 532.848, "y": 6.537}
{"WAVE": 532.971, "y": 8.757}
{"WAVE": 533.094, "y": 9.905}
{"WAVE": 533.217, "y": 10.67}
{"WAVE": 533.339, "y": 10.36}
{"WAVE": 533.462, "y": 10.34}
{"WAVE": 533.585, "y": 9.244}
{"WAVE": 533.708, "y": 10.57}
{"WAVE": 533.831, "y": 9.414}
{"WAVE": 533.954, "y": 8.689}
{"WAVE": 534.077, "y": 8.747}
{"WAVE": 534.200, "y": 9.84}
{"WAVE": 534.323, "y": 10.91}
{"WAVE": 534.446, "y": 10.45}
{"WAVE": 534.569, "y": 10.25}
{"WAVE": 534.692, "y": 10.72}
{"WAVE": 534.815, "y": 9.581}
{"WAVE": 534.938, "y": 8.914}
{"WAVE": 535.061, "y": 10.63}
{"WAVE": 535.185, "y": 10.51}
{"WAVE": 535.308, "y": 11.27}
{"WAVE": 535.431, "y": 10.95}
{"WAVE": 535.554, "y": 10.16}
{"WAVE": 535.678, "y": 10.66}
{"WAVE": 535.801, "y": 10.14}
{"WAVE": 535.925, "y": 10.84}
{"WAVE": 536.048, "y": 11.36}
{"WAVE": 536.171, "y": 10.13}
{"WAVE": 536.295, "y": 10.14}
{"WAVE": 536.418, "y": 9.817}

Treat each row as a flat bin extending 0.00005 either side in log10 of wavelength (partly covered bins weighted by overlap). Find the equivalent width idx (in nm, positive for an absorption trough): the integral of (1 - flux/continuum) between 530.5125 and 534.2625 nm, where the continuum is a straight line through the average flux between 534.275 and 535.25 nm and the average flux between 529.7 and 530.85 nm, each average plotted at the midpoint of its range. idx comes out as 0.12 nm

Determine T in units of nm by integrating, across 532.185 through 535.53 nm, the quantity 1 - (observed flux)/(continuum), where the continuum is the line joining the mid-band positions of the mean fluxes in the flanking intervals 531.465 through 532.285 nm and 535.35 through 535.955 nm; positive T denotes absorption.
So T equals 0.19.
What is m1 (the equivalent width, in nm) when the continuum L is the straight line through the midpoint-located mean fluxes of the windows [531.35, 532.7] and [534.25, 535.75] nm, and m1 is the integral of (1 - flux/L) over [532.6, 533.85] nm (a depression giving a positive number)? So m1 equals 0.102 nm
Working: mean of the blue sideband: 10.2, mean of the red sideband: 10.4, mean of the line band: 9.46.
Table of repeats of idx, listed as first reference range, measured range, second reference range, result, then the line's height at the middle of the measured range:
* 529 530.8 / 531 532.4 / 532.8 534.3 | -0.06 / 9.84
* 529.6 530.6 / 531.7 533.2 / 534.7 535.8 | 0.09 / 10.2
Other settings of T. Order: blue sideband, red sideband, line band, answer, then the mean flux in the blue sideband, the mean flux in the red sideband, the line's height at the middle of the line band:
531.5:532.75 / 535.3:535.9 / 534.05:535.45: 0.03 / 10.1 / 10.6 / 10.5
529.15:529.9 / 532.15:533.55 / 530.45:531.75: -0.03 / 10.3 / 9.6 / 9.99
